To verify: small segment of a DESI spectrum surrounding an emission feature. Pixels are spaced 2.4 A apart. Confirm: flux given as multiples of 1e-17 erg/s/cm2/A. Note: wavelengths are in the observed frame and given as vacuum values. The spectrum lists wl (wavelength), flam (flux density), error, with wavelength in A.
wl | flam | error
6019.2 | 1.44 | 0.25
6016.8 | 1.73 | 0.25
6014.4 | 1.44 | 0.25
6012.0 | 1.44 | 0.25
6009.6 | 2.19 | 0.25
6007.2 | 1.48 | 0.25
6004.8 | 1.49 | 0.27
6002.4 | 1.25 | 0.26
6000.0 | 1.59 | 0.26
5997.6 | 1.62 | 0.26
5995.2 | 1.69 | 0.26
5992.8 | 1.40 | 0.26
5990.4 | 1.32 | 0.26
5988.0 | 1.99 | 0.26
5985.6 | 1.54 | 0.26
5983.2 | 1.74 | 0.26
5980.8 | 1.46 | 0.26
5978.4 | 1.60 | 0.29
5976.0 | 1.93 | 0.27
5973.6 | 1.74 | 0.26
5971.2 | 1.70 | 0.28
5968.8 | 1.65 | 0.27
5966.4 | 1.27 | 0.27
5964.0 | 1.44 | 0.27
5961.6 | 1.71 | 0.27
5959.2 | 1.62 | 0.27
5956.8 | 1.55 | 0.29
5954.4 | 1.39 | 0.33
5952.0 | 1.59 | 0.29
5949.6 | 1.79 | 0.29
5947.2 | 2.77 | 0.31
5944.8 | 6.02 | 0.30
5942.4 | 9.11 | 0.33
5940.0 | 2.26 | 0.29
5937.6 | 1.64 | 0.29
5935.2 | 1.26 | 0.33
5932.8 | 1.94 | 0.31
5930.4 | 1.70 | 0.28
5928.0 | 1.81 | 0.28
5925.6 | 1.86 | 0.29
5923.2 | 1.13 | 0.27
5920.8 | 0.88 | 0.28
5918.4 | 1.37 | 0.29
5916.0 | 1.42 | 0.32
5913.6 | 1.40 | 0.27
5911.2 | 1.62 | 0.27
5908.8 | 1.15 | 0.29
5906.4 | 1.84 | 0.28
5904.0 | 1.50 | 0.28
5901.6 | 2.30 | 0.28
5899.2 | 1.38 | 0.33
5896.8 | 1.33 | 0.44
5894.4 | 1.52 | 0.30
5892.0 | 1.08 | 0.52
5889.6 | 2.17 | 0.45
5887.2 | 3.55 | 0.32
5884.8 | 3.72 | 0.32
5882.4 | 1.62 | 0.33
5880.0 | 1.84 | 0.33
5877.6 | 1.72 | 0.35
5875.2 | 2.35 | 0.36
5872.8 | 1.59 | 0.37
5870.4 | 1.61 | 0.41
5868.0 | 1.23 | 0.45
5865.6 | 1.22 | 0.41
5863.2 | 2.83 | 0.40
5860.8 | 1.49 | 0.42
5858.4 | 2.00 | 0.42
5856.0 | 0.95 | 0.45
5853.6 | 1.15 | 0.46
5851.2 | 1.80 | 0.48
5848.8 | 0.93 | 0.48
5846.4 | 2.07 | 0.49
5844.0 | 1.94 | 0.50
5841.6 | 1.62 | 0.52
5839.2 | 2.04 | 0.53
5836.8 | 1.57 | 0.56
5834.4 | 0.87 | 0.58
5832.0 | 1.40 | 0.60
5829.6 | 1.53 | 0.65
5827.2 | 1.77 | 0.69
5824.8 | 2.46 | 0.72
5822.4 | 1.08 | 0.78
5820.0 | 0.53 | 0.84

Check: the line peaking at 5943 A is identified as [O III] 5007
